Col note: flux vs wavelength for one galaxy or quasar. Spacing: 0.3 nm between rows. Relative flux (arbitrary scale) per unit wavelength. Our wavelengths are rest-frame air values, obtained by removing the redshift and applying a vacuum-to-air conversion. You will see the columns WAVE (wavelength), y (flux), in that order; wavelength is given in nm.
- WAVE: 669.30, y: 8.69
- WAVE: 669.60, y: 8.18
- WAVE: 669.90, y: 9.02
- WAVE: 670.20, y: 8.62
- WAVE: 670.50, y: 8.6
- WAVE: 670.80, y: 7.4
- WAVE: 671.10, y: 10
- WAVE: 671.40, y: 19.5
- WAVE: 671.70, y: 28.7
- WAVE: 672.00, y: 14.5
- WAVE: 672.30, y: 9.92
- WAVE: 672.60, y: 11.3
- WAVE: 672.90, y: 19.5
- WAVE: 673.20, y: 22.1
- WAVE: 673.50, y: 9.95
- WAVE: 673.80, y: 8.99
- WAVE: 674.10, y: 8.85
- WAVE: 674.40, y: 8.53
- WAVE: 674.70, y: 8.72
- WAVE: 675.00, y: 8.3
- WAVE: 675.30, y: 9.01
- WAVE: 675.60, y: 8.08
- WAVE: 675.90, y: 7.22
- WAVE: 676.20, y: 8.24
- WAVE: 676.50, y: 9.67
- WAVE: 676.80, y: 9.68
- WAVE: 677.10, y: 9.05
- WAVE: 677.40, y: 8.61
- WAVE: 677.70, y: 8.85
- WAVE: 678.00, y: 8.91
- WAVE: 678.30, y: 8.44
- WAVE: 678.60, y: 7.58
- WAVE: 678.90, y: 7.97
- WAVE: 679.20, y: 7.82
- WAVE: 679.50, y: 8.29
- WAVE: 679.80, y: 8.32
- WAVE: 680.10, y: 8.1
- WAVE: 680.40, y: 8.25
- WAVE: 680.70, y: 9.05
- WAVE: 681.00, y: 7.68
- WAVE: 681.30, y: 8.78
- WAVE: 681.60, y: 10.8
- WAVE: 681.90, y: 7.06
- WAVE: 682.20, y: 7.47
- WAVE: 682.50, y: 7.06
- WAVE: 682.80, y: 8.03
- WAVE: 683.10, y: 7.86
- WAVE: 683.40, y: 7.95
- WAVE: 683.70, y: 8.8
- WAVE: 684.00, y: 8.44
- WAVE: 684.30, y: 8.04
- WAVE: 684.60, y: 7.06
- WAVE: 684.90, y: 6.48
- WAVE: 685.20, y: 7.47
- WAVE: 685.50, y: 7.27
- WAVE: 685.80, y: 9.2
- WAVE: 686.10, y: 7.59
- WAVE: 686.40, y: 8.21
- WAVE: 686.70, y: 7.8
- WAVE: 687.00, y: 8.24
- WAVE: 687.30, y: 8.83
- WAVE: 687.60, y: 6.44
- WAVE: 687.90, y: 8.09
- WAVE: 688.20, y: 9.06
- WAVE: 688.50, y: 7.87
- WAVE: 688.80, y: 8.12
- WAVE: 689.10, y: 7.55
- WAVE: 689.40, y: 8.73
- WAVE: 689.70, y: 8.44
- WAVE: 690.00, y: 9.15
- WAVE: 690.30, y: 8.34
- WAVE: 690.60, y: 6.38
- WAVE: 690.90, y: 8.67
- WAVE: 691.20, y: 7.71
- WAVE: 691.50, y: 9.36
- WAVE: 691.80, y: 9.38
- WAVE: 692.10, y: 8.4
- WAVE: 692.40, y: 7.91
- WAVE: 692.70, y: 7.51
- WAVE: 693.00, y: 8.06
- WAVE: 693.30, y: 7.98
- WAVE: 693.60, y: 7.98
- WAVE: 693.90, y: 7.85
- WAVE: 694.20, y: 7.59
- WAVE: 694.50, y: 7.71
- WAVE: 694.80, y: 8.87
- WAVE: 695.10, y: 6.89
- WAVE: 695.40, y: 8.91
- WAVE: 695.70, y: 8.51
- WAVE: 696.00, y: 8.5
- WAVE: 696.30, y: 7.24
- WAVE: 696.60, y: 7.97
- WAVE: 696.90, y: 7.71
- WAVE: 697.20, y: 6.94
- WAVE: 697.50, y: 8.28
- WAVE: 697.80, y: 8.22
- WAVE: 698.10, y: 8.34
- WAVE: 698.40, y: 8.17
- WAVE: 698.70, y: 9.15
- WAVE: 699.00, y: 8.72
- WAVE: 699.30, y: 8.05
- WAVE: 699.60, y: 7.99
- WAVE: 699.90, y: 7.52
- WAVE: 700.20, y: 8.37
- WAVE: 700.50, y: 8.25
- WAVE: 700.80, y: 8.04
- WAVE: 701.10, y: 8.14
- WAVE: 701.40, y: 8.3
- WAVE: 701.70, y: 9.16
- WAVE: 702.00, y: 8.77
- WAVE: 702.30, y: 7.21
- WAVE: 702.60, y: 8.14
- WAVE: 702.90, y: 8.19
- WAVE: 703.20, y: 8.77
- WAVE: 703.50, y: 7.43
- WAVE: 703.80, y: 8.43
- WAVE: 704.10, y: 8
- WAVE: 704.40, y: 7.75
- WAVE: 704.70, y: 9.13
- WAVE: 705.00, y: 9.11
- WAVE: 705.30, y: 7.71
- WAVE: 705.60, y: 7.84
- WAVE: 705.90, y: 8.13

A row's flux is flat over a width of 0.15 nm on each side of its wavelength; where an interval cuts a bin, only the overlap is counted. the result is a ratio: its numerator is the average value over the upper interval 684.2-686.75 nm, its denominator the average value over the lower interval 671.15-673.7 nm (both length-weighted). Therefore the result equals 0.5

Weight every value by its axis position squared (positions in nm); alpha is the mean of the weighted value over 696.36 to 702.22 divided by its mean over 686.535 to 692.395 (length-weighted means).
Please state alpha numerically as 1.02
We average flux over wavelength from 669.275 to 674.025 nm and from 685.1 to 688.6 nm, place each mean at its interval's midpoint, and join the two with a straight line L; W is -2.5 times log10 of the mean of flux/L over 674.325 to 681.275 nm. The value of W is 0.27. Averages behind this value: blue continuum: 12.9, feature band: 8.46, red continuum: 8.02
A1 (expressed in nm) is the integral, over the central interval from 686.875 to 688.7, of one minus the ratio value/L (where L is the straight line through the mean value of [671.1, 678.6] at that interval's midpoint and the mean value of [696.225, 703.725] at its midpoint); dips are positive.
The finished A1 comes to 0.30 nm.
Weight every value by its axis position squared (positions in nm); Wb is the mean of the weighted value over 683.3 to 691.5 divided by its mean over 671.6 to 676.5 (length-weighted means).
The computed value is 0.7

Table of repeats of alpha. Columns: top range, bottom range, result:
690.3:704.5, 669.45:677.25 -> 0.78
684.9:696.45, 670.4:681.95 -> 0.82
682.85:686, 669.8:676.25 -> 0.70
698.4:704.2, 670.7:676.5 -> 0.74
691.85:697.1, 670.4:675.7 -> 0.69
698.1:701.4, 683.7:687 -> 1.10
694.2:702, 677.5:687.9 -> 1.06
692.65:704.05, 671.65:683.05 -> 0.89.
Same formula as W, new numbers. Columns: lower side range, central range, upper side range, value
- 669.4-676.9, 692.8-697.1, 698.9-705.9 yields 0.132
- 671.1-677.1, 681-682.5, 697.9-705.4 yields 0.304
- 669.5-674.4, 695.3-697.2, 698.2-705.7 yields 0.138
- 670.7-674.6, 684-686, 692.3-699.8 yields 0.370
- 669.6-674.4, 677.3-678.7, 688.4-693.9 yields 0.316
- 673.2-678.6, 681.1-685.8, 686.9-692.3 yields 0.092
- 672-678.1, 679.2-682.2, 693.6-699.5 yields 0.158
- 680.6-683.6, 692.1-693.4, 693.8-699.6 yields 0.025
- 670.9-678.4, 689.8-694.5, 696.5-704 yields 0.131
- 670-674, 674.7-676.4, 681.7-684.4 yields 0.388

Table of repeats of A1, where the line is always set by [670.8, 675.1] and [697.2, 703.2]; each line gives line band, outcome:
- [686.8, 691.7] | 0.99 nm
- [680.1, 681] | 0.27 nm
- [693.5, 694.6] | 0.19 nm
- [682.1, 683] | 0.31 nm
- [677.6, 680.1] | 0.81 nm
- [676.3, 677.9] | 0.44 nm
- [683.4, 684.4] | 0.26 nm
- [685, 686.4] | 0.39 nm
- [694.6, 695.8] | 0.12 nm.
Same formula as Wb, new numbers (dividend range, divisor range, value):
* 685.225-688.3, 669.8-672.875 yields 0.64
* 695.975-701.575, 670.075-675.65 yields 0.71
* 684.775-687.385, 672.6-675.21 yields 0.70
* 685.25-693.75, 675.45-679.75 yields 1.00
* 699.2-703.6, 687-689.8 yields 1.04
